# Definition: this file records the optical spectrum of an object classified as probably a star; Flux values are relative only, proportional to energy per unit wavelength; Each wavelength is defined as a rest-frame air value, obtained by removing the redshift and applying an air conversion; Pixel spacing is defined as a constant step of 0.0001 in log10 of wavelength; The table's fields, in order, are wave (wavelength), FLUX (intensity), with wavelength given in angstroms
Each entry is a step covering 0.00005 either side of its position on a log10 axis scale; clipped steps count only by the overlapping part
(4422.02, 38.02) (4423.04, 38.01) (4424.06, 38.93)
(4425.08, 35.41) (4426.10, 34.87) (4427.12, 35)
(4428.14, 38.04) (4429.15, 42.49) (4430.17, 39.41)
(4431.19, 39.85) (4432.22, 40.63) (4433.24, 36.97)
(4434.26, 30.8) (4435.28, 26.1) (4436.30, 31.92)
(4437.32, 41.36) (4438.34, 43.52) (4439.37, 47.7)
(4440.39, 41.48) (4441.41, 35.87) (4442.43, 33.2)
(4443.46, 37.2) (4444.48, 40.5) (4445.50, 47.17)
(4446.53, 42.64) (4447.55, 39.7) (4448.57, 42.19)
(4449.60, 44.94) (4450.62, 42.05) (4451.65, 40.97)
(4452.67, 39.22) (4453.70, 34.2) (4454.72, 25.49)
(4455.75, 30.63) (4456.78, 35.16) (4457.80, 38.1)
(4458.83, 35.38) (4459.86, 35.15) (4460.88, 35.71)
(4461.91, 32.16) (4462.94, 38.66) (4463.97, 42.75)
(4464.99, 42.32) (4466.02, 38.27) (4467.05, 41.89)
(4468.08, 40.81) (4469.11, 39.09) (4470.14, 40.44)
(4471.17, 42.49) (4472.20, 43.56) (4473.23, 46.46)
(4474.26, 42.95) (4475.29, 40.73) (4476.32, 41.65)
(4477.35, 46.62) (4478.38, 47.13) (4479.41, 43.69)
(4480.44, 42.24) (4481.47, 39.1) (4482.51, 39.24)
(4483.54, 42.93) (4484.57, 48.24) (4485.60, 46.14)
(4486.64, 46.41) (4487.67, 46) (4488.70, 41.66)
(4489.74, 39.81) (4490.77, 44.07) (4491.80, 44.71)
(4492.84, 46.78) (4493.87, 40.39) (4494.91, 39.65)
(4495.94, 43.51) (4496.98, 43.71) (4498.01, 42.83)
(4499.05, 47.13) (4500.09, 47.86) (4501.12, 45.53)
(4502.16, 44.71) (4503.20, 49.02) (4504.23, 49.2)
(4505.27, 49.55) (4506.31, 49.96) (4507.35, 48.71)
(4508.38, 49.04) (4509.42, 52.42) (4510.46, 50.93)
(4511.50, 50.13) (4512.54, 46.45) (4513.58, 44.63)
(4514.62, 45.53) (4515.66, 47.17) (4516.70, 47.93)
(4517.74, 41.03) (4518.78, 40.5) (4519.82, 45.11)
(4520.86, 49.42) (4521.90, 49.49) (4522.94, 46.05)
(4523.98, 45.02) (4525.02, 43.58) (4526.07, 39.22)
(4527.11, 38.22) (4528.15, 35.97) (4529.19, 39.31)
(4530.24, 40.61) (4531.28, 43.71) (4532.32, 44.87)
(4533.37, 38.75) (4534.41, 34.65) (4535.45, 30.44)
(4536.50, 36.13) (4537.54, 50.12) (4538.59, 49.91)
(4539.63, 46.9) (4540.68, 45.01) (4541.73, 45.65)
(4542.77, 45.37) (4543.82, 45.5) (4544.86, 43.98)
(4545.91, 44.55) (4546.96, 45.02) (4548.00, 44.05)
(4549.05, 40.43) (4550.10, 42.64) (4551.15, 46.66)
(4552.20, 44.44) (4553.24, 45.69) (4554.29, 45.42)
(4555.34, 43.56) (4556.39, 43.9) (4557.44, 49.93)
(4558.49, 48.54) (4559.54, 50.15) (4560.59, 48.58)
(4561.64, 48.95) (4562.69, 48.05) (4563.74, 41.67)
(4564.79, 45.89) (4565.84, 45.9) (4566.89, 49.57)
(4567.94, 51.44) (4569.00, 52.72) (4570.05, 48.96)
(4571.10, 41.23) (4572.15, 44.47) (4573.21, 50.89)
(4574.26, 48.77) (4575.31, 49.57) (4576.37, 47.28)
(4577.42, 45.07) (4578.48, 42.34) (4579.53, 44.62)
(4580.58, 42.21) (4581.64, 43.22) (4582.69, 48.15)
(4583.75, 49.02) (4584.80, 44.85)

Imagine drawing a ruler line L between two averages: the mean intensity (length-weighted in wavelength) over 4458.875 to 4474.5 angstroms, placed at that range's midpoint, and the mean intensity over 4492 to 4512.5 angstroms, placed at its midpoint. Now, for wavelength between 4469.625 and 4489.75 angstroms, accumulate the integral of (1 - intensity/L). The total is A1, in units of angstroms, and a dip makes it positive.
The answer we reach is -0.5 angstroms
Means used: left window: 40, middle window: 43.5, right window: 46.8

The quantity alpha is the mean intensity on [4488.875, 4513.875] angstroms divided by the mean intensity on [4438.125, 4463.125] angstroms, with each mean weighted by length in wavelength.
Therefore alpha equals 1.2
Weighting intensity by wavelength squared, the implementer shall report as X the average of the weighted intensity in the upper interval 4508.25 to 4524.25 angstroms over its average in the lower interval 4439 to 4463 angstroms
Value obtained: 1.3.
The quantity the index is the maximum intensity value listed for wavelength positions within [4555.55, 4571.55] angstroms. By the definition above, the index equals 52.72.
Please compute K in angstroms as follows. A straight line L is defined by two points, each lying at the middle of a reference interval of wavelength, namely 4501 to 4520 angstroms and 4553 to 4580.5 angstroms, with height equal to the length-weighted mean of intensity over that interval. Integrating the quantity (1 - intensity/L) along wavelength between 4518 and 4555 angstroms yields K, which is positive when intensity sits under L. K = 3.1 angstroms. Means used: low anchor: 47.3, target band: 43.2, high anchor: 47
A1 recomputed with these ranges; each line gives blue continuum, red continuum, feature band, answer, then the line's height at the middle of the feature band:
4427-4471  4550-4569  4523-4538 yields 1.5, 44.7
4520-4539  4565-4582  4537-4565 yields -1.0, 44.3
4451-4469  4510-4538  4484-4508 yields -3.0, 40.4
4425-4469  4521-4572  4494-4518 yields -2.8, 41.9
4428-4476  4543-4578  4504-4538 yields -0.5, 43.7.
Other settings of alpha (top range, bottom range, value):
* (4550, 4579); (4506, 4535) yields 1.05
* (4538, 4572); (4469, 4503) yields 1.06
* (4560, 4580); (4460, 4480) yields 1.14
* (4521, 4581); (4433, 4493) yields 1.11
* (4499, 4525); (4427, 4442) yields 1.24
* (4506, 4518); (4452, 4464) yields 1.37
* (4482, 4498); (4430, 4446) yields 1.14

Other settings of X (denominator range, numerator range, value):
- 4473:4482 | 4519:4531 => 1.01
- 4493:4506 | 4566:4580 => 1.08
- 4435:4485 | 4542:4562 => 1.19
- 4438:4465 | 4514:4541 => 1.15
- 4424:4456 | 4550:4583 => 1.29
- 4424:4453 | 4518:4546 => 1.15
